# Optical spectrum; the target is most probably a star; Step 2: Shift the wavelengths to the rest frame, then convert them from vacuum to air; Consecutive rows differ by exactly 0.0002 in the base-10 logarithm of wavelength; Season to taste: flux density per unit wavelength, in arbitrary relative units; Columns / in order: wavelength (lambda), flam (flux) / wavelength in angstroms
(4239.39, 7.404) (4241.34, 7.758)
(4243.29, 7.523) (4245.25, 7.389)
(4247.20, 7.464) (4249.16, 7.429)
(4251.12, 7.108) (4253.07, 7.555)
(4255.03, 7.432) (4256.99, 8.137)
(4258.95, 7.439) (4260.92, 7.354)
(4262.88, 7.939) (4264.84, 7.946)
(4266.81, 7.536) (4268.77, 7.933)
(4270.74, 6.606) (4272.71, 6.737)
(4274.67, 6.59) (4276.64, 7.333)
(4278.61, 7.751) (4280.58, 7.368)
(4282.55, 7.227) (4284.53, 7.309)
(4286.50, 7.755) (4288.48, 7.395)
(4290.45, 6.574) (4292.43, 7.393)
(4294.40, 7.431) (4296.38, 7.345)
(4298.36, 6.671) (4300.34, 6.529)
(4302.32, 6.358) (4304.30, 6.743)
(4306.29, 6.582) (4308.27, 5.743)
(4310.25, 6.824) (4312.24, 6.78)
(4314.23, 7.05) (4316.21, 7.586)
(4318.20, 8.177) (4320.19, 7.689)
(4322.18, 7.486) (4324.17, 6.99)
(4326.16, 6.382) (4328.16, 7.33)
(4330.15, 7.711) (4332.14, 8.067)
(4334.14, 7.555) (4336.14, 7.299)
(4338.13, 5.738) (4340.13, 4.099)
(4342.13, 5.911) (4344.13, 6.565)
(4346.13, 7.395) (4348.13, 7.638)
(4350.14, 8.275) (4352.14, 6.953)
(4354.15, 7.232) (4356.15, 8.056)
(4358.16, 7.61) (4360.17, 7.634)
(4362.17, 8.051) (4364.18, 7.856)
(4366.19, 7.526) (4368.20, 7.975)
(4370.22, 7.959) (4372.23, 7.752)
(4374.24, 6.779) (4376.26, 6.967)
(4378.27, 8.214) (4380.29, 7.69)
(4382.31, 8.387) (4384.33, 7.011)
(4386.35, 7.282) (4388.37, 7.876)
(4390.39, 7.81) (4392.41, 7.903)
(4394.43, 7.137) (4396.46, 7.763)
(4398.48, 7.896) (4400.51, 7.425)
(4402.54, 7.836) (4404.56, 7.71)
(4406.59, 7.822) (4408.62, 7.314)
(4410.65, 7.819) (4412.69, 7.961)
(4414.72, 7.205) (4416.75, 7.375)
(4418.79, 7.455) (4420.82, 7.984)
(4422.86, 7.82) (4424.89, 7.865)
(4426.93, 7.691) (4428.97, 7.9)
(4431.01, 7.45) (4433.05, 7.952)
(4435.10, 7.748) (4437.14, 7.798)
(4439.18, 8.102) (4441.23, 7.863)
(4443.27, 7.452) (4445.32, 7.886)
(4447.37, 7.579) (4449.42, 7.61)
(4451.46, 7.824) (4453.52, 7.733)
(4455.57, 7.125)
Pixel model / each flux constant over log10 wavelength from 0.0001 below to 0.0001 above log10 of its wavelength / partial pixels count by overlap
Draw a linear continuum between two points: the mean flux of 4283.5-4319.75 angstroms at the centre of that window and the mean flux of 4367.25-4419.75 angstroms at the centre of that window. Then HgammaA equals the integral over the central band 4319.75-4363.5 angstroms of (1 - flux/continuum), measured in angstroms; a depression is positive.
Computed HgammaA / 0.7 angstroms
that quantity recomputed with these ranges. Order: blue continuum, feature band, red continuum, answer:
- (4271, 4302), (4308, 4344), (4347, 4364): 2.5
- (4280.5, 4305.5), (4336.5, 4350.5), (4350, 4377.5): 1.8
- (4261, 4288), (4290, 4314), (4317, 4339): 1.9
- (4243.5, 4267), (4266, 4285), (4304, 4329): 0.4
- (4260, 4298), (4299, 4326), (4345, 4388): 1.8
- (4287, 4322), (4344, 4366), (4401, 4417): -0.9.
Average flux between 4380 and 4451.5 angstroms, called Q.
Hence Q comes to 7.7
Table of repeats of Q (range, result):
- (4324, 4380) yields 7.28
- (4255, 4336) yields 7.24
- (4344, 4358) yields 7.51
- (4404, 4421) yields 7.61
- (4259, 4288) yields 7.38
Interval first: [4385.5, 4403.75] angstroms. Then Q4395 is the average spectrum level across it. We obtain 7.67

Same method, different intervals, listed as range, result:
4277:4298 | 7.33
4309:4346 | 6.96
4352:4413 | 7.66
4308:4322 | 7.21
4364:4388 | 7.61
